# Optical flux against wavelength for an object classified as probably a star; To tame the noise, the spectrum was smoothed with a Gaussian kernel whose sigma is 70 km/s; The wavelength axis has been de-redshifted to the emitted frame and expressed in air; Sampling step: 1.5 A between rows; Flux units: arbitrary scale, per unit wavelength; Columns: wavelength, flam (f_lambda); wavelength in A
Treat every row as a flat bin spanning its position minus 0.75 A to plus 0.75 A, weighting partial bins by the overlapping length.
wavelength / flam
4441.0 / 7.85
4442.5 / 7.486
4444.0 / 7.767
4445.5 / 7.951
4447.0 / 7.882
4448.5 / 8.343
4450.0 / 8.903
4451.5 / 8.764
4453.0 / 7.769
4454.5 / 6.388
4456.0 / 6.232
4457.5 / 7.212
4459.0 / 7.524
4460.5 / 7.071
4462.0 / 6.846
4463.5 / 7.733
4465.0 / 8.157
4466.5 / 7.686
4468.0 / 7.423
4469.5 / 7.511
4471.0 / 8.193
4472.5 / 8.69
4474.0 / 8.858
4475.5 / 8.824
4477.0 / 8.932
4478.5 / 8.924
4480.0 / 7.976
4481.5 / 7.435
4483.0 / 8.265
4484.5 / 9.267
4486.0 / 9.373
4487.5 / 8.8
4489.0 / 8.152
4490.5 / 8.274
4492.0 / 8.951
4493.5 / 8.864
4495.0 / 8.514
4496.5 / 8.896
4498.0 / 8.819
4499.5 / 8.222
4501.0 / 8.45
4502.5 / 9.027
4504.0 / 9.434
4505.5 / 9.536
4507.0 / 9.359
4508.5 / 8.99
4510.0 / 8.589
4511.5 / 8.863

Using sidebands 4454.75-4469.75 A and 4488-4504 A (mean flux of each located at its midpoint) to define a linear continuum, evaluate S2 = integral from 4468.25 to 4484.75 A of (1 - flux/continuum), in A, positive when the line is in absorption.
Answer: -1.08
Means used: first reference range 7.3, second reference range 8.66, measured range 8.39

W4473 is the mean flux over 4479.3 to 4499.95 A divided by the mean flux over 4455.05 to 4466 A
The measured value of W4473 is 1.18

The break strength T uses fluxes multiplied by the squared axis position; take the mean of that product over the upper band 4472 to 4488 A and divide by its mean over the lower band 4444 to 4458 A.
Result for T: 1.14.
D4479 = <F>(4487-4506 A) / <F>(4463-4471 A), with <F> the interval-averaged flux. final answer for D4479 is 1.13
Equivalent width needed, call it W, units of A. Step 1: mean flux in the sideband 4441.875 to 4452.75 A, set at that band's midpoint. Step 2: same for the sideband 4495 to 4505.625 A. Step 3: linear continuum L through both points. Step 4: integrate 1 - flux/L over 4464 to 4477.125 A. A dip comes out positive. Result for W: 0.38 A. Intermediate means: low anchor 8.15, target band 8.21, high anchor 8.85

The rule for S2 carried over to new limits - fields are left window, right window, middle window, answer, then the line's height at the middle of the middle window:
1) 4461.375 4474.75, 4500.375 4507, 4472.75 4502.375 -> -0.2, 8.59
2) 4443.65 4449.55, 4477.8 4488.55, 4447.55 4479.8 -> 1.5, 8.29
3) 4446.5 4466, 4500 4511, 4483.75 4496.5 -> -0.3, 8.58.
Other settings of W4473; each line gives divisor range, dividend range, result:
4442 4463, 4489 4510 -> 1.17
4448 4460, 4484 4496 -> 1.15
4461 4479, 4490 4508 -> 1.09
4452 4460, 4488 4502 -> 1.21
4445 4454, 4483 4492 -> 1.06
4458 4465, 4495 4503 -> 1.17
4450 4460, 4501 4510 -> 1.23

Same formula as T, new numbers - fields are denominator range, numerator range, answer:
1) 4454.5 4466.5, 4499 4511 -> 1.27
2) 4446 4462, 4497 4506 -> 1.20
